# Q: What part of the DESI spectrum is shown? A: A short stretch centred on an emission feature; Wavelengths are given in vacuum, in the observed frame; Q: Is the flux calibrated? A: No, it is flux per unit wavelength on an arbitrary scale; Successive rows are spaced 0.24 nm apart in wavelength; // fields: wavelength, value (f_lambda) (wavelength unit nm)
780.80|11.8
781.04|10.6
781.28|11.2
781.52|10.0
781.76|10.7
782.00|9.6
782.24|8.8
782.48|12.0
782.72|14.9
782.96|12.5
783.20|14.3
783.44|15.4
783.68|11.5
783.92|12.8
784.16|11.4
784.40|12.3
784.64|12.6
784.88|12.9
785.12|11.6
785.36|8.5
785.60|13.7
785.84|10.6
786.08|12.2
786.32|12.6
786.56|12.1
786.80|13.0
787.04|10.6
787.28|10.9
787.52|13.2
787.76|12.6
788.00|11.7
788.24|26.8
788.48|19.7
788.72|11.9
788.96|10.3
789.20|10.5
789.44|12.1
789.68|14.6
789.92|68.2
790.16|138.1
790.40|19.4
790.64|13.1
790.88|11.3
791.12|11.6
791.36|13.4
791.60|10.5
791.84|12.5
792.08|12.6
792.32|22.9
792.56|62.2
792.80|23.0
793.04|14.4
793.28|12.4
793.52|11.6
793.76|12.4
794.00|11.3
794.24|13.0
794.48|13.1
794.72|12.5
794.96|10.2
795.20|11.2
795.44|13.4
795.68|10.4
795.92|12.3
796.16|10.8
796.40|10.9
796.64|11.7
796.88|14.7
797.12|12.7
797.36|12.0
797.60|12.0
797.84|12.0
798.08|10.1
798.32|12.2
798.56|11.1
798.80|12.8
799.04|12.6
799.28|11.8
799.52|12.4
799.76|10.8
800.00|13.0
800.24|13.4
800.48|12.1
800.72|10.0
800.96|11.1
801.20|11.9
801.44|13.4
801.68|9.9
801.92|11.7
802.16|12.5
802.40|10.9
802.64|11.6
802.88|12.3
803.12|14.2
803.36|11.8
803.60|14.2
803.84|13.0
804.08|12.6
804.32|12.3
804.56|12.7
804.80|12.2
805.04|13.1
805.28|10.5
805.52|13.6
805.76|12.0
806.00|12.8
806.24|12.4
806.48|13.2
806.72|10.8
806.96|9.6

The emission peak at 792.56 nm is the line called [N II] 6583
